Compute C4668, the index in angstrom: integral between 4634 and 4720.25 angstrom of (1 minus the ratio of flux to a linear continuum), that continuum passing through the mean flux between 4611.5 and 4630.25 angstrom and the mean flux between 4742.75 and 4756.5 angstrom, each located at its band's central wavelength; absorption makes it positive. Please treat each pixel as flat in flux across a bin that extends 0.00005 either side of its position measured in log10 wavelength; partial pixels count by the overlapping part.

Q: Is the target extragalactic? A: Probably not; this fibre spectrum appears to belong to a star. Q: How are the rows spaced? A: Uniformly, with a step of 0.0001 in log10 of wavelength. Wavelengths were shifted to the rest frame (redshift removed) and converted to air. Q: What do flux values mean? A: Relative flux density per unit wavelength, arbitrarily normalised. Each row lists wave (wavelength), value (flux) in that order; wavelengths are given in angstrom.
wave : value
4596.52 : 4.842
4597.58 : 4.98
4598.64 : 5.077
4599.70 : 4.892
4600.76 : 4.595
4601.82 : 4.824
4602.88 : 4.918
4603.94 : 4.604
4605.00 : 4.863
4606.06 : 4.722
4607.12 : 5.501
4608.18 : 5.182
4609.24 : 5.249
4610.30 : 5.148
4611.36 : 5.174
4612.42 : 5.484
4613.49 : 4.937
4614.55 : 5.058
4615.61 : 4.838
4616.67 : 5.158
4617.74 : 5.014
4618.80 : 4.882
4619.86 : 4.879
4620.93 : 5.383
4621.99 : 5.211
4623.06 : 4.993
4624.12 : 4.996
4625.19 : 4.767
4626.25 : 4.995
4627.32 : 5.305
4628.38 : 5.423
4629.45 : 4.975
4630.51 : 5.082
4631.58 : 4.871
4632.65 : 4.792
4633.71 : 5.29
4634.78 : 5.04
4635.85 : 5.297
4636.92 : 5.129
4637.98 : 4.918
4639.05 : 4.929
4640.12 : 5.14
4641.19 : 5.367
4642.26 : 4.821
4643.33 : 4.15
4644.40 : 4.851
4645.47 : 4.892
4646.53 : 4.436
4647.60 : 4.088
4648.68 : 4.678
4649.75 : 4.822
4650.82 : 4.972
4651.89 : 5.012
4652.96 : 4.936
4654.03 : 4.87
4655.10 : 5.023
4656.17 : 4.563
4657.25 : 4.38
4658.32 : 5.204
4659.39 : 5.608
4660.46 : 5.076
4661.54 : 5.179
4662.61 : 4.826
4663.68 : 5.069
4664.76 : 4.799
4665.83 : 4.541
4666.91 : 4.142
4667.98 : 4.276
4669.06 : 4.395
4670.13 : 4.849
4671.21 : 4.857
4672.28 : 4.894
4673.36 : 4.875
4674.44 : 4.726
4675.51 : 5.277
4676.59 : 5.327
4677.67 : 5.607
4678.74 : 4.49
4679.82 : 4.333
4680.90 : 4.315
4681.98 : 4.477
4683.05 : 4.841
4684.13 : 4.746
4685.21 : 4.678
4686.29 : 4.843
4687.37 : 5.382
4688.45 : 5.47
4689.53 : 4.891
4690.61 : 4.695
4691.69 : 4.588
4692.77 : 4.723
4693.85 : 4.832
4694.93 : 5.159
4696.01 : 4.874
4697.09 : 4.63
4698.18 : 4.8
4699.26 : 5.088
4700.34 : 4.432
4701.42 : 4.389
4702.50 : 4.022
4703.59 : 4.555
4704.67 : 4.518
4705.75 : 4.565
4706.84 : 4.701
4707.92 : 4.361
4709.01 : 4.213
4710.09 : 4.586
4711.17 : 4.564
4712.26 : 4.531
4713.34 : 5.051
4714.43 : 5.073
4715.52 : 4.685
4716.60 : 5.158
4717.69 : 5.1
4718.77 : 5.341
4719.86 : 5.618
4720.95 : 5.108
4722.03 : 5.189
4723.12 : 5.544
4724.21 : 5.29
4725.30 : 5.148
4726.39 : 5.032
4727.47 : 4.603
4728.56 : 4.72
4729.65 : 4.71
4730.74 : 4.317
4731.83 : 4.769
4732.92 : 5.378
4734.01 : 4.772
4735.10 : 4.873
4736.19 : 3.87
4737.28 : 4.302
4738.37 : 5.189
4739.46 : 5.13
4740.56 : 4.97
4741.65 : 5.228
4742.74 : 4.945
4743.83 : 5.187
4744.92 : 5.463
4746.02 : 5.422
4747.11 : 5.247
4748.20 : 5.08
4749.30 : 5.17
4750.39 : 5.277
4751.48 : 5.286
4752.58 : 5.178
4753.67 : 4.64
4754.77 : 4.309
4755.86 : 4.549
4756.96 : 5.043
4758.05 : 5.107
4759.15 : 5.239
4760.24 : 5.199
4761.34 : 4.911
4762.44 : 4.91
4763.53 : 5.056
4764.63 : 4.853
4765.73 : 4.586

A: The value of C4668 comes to 4.37 angstrom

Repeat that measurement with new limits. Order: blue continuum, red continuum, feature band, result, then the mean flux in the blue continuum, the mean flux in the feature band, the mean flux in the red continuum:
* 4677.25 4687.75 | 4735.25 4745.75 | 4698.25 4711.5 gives 0.86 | 4.75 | 4.51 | 4.93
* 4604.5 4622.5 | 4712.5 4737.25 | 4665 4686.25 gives 1.25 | 5.1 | 4.72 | 4.95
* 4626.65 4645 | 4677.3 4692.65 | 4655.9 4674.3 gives 0.35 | 5.02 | 4.8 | 4.8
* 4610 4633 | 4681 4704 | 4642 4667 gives 0.61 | 5.06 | 4.8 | 4.76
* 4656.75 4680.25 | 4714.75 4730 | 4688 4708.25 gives 1.16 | 4.86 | 4.7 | 5.09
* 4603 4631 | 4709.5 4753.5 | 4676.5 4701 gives 0.98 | 5.07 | 4.82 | 5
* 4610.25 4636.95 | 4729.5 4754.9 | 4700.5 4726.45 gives 0.78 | 5.08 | 4.84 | 4.96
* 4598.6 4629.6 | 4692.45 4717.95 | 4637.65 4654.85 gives 0.37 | 5.04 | 4.81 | 4.69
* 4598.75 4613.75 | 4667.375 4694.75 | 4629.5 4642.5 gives -0.33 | 5.01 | 5.06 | 4.82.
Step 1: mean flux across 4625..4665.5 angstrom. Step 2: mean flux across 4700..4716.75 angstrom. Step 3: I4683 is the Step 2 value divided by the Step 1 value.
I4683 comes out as 0.9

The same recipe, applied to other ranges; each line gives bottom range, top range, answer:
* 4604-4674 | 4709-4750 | 1.01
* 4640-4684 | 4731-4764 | 1.04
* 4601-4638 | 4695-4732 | 0.95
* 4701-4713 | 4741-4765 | 1.13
